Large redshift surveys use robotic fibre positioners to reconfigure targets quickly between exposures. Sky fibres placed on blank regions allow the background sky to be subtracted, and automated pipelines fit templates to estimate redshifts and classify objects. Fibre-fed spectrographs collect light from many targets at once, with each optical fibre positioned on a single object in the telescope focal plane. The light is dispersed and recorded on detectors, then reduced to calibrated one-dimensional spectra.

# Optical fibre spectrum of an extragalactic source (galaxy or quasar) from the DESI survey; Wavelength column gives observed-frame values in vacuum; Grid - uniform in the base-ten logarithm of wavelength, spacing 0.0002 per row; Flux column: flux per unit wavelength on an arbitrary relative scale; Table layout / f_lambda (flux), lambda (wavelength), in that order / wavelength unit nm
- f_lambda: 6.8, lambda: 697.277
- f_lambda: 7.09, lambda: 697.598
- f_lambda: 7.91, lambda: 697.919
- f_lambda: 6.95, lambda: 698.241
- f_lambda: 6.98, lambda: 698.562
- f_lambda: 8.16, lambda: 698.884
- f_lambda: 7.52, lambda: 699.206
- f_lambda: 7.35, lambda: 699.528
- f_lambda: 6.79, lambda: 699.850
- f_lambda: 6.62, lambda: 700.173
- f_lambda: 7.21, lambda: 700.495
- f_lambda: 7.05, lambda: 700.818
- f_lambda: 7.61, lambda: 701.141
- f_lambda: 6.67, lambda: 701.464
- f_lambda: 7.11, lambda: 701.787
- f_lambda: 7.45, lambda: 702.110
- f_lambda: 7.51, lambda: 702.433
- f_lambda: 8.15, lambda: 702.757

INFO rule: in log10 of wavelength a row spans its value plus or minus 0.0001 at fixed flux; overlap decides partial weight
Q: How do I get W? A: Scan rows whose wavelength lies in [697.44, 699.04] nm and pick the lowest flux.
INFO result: 6.95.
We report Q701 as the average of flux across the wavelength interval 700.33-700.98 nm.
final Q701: 7.13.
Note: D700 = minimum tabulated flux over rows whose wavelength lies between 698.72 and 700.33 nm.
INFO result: 6.62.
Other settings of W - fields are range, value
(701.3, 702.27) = 6.67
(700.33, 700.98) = 7.05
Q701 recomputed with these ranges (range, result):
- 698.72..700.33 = 7.29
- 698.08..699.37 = 7.4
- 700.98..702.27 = 7.21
